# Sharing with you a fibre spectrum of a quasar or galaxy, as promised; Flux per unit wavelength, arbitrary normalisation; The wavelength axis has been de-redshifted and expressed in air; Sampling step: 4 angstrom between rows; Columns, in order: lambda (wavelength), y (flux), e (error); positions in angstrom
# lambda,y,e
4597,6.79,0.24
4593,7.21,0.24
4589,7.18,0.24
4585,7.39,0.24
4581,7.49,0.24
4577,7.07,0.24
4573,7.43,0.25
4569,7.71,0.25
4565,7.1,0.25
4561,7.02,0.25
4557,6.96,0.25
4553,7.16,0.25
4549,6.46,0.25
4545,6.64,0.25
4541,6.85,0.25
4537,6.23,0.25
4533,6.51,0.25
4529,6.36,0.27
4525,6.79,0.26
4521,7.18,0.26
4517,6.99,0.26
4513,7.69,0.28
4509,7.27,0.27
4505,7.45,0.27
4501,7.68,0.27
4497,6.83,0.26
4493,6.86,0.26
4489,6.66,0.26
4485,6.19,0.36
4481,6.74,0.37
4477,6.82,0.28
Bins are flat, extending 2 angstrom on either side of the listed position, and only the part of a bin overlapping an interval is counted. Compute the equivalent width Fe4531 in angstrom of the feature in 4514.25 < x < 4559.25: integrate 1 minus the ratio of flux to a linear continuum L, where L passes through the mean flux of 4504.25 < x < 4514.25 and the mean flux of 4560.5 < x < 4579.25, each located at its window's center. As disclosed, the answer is 3.80 angstrom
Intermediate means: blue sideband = 7.46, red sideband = 7.29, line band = 6.76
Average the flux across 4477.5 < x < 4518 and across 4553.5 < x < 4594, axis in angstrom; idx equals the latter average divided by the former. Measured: 1.03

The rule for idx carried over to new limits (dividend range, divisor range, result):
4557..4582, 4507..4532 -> 1.03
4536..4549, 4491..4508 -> 0.91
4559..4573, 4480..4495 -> 1.11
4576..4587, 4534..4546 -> 1.12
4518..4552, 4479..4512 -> 0.95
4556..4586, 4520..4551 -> 1.10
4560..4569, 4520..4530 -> 1.06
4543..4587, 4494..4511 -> 0.98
